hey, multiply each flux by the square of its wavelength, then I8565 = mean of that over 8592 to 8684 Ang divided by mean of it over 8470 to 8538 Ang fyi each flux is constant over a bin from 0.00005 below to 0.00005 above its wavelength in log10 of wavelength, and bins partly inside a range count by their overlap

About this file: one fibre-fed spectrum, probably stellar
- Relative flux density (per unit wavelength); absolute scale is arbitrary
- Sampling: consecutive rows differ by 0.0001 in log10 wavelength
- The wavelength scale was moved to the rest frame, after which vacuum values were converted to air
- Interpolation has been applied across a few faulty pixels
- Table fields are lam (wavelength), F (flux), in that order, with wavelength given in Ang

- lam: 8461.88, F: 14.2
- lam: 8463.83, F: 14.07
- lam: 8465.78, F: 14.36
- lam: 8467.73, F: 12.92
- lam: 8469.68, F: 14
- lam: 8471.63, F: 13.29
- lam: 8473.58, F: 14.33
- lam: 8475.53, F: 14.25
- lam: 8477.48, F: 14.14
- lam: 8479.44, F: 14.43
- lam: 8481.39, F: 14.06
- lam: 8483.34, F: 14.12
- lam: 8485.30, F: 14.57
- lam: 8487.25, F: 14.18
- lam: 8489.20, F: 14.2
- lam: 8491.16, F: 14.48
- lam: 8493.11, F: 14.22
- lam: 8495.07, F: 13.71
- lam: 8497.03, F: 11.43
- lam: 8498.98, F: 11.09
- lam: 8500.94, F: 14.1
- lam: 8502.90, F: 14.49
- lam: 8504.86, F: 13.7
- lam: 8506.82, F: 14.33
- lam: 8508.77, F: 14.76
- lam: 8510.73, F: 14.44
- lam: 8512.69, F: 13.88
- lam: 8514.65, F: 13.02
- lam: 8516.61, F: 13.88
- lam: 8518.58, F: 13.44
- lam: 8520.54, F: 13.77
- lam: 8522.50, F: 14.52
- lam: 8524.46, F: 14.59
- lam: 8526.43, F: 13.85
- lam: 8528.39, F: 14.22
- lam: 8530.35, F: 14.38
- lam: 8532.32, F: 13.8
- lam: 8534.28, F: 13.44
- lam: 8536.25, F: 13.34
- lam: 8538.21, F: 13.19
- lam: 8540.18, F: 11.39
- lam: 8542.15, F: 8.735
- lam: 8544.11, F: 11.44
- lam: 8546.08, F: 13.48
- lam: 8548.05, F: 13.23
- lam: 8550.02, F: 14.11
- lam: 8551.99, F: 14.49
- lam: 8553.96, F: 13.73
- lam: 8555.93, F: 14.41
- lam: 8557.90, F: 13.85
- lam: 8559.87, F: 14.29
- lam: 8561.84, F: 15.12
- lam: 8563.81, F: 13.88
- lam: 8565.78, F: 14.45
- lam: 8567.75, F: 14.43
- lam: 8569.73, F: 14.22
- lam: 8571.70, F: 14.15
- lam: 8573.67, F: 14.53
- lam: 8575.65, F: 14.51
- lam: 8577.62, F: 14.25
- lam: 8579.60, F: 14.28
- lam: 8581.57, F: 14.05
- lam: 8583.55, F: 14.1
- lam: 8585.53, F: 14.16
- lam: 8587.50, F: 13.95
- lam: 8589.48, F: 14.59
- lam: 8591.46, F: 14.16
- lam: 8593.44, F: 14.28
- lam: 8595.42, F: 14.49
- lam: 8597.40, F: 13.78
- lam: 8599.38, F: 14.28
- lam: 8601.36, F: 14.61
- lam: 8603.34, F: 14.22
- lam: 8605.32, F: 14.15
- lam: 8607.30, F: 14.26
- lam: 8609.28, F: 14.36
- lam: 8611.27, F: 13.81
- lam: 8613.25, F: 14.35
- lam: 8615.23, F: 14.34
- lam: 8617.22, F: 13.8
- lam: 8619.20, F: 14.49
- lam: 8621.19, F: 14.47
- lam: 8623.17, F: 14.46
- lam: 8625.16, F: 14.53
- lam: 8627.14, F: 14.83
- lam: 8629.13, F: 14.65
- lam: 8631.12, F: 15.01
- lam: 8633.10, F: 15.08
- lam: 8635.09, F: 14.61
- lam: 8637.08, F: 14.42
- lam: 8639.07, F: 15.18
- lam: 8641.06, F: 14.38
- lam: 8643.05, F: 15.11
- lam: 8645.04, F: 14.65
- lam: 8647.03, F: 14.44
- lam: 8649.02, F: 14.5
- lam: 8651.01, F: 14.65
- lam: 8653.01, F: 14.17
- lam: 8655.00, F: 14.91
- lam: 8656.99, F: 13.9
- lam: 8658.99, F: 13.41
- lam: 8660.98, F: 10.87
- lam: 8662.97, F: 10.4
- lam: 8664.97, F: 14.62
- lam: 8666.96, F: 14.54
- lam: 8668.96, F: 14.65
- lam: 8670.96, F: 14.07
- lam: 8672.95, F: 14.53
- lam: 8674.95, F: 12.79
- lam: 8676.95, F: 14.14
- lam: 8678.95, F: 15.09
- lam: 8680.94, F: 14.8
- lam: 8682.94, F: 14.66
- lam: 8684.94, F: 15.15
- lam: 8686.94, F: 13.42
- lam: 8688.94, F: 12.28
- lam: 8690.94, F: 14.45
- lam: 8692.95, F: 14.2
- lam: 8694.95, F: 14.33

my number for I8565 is 1.1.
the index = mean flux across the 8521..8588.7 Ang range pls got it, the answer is 13.8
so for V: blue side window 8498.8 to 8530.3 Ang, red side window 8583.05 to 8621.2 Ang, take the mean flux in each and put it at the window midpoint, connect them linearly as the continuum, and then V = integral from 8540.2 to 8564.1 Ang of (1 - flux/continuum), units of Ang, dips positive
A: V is 1.3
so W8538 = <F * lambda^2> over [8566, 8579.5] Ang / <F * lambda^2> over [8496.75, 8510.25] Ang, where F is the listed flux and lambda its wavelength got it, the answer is 1.08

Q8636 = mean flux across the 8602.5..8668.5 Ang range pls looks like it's 14.2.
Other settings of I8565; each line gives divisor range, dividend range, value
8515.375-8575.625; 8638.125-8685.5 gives 1.06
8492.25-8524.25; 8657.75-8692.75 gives 1.05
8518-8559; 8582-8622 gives 1.08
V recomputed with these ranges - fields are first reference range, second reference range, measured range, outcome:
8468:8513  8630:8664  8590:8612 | -0.3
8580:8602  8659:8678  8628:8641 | -1.0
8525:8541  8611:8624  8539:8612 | 0.0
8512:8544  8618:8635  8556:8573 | -0.6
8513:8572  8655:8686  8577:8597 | -0.7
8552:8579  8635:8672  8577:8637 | -0.7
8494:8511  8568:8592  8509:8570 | 1.0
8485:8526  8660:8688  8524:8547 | 1.5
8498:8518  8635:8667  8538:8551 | 1.6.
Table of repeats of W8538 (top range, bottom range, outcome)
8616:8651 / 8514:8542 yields 1.11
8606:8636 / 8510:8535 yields 1.06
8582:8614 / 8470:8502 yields 1.06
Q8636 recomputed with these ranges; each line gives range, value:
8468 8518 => 13.9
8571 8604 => 14.3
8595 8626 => 14.3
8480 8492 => 14.3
